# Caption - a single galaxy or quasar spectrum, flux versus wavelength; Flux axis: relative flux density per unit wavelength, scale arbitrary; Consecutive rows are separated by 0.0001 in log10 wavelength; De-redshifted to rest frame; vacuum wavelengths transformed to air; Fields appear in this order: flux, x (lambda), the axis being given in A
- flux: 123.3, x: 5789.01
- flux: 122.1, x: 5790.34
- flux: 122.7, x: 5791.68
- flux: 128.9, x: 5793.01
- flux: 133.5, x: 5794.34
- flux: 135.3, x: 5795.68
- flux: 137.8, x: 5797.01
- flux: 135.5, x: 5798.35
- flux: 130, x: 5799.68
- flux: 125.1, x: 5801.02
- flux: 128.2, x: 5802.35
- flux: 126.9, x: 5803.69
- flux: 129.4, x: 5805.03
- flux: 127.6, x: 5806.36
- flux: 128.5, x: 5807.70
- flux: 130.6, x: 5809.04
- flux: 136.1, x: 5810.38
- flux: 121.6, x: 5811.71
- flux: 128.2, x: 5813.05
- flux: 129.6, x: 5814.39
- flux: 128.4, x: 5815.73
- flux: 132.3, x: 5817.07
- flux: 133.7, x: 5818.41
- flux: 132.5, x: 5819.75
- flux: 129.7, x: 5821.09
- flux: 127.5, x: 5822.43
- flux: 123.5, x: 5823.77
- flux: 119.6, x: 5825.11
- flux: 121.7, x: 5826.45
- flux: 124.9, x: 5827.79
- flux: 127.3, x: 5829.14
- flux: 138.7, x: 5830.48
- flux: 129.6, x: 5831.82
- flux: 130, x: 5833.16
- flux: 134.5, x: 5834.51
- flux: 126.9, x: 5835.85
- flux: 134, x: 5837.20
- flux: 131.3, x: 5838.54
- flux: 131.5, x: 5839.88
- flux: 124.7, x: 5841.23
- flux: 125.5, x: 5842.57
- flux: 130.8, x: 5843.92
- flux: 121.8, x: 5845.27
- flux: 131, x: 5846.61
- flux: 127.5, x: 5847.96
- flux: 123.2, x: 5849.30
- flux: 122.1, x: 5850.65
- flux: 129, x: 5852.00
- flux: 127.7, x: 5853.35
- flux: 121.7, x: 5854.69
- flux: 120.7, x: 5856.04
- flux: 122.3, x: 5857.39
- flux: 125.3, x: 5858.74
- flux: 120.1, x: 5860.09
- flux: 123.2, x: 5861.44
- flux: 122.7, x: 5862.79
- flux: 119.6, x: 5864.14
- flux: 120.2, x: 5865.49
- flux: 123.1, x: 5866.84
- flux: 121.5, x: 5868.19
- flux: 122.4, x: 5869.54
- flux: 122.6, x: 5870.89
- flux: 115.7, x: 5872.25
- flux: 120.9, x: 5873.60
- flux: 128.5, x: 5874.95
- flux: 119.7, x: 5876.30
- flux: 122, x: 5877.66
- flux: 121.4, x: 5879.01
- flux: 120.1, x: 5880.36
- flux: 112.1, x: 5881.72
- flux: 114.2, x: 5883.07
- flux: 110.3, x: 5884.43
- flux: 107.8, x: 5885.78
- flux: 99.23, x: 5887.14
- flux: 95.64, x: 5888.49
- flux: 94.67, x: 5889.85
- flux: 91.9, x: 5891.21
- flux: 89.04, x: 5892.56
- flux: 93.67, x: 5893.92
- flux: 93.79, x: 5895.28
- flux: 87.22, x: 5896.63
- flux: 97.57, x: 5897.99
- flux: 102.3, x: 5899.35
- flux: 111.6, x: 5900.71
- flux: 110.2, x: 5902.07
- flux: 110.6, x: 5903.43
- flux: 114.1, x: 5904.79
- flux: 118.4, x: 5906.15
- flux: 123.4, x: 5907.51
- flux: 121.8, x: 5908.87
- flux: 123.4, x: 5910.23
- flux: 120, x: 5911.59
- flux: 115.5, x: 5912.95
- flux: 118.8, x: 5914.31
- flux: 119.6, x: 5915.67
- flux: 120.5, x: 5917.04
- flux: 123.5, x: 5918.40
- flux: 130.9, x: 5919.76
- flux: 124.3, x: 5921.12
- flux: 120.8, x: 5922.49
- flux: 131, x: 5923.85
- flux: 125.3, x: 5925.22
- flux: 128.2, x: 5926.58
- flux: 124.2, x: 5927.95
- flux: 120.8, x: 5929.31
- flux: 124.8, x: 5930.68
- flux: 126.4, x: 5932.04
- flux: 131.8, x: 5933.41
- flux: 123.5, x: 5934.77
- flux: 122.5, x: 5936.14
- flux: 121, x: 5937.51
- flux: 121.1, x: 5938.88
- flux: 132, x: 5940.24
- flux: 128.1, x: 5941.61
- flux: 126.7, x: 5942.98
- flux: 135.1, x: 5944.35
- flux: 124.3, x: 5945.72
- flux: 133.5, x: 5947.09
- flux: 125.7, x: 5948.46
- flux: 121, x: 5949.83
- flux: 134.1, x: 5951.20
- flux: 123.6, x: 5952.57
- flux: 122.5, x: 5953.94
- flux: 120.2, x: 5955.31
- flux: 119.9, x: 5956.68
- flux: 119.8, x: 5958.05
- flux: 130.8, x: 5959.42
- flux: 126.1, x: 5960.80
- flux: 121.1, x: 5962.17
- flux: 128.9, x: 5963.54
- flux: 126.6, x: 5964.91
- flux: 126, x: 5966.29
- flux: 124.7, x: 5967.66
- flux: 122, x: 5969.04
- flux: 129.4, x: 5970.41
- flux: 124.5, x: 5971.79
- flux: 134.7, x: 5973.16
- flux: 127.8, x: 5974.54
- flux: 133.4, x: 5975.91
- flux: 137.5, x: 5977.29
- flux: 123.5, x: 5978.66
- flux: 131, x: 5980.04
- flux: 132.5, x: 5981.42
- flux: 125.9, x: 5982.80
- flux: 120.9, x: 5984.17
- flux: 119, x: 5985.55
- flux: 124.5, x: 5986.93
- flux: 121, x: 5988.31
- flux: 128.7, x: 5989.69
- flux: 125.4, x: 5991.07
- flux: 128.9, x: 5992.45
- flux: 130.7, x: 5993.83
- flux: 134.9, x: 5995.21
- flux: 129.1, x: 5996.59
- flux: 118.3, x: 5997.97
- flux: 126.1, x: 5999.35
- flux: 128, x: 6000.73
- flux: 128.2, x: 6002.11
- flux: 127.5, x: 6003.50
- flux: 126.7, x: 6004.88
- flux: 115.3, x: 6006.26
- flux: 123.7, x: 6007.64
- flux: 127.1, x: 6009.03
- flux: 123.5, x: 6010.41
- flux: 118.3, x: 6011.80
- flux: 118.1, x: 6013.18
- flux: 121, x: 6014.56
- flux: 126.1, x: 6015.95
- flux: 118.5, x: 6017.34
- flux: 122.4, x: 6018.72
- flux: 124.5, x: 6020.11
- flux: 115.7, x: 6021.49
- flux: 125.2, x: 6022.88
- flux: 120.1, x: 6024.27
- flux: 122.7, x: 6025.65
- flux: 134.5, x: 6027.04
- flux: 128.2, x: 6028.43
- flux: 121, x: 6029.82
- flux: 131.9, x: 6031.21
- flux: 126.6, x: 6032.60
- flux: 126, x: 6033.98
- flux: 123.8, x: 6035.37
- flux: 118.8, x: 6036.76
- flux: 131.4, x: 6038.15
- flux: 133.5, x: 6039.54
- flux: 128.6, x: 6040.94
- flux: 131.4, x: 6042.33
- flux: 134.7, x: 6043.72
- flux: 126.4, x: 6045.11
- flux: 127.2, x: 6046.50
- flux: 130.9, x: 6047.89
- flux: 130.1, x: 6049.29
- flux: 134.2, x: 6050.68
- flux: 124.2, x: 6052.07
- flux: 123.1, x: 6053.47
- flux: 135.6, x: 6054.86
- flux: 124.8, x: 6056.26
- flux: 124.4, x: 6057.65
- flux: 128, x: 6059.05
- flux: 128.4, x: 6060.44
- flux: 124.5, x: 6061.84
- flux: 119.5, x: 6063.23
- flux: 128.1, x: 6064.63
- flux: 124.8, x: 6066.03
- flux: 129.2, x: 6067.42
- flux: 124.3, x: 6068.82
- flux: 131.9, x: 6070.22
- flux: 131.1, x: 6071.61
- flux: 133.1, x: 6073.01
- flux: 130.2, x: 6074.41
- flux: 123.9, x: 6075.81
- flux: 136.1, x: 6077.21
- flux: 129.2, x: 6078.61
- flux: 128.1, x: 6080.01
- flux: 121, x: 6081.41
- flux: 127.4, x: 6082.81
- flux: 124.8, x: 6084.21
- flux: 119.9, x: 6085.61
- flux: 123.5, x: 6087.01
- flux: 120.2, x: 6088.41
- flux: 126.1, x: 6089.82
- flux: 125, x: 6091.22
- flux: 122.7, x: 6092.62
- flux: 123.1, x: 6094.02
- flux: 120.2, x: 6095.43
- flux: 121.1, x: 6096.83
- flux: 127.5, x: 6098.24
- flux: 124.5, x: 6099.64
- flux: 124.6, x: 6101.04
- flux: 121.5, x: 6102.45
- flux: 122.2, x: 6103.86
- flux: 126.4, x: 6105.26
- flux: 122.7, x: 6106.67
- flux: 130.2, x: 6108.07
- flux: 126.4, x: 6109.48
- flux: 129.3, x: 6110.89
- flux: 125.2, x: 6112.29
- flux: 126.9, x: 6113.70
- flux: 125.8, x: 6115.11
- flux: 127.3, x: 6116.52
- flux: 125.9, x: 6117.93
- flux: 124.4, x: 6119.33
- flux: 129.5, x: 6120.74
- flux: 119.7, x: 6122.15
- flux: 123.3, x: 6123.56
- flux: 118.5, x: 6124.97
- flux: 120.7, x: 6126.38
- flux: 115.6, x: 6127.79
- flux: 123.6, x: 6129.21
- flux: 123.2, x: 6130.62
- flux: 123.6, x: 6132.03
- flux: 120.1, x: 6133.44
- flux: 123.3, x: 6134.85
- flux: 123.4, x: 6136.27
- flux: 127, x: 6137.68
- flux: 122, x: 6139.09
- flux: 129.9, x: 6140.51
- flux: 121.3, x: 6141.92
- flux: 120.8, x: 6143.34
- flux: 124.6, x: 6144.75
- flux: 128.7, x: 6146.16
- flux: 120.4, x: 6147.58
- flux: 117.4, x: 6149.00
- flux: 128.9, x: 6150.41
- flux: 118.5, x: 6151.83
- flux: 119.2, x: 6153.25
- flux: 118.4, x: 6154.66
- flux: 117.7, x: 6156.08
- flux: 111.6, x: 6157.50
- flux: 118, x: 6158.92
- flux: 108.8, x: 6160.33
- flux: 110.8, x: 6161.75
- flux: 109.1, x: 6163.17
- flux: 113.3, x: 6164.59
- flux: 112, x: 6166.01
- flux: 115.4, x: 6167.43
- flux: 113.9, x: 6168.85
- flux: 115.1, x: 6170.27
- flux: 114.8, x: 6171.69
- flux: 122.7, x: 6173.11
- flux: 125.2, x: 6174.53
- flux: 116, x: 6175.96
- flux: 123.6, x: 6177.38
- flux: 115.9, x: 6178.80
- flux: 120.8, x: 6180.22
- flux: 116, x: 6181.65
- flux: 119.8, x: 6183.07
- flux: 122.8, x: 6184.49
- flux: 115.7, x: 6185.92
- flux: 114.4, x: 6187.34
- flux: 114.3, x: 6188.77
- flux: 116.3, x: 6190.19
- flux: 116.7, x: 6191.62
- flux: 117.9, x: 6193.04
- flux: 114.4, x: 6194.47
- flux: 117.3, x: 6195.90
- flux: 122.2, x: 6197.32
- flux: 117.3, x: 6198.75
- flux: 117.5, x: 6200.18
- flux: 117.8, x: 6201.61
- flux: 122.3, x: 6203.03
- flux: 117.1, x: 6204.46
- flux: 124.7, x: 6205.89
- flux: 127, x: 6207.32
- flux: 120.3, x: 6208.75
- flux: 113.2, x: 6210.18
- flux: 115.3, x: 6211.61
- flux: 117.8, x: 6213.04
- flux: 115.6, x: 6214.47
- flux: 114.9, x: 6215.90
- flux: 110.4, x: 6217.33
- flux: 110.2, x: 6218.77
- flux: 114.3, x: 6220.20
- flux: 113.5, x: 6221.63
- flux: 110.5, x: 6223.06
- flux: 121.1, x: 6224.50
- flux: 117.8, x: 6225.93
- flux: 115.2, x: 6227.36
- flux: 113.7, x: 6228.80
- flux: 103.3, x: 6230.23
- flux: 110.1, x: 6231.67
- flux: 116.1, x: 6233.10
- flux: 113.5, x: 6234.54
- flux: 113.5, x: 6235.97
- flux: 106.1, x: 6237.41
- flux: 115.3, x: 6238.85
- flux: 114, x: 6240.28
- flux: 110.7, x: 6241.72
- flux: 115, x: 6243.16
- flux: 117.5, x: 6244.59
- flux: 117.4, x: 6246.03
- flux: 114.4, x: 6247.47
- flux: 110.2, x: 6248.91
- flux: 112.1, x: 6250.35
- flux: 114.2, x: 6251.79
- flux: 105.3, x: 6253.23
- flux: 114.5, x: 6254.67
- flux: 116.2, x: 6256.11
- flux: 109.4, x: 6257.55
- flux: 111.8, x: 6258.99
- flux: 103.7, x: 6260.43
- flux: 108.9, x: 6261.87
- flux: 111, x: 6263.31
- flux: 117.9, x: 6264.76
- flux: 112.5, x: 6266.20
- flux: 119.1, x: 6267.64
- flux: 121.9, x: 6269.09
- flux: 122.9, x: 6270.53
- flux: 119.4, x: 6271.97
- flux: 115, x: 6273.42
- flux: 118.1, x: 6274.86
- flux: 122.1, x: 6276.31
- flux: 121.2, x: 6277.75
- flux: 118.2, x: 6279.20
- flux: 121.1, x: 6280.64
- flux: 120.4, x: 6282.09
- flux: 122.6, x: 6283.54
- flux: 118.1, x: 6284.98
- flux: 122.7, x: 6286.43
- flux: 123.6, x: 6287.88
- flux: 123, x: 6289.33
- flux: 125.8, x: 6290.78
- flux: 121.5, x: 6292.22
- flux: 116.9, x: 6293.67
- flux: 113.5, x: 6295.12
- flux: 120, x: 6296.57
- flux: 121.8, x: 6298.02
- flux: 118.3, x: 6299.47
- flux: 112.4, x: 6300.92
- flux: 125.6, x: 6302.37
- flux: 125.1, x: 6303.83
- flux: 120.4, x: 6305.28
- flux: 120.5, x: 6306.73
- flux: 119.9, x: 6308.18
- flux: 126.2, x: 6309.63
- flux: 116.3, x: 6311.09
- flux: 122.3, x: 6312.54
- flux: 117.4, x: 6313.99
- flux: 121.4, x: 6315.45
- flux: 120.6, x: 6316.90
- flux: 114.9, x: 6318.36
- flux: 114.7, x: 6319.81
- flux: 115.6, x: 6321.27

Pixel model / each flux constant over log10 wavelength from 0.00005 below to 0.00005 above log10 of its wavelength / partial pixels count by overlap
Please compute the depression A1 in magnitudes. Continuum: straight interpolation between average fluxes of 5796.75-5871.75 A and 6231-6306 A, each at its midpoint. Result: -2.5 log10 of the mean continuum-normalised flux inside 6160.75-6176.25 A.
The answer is 0.04 mag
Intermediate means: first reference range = 127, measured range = 115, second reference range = 117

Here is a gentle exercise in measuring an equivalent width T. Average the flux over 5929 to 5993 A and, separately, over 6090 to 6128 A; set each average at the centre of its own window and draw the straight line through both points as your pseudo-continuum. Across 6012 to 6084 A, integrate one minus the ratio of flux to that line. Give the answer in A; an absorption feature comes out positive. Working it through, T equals -0.9 A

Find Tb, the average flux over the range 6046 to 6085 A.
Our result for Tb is 128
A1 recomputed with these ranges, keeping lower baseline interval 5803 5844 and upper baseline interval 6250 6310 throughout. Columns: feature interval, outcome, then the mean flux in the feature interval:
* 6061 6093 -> -0.03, 126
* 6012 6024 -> 0.03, 121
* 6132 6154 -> -0.02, 123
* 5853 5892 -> 0.10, 117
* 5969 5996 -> -0.02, 128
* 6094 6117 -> -0.02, 125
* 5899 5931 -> 0.06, 120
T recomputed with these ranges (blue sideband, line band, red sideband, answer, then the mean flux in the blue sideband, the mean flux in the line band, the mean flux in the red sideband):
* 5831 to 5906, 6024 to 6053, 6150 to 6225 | -2.7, 117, 128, 117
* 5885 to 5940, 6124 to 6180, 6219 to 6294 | -1.9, 115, 119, 116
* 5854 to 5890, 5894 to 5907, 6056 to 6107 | 1.5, 118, 105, 126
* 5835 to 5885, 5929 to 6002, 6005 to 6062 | -1.0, 123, 126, 126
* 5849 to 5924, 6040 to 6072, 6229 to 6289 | -3.5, 116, 128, 115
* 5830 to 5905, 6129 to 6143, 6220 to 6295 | -0.9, 118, 124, 116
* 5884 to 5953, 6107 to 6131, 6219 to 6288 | -1.8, 117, 124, 115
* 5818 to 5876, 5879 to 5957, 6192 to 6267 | 4.0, 126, 117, 115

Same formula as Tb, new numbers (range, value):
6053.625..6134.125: 125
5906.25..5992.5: 125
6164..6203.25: 118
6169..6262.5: 115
